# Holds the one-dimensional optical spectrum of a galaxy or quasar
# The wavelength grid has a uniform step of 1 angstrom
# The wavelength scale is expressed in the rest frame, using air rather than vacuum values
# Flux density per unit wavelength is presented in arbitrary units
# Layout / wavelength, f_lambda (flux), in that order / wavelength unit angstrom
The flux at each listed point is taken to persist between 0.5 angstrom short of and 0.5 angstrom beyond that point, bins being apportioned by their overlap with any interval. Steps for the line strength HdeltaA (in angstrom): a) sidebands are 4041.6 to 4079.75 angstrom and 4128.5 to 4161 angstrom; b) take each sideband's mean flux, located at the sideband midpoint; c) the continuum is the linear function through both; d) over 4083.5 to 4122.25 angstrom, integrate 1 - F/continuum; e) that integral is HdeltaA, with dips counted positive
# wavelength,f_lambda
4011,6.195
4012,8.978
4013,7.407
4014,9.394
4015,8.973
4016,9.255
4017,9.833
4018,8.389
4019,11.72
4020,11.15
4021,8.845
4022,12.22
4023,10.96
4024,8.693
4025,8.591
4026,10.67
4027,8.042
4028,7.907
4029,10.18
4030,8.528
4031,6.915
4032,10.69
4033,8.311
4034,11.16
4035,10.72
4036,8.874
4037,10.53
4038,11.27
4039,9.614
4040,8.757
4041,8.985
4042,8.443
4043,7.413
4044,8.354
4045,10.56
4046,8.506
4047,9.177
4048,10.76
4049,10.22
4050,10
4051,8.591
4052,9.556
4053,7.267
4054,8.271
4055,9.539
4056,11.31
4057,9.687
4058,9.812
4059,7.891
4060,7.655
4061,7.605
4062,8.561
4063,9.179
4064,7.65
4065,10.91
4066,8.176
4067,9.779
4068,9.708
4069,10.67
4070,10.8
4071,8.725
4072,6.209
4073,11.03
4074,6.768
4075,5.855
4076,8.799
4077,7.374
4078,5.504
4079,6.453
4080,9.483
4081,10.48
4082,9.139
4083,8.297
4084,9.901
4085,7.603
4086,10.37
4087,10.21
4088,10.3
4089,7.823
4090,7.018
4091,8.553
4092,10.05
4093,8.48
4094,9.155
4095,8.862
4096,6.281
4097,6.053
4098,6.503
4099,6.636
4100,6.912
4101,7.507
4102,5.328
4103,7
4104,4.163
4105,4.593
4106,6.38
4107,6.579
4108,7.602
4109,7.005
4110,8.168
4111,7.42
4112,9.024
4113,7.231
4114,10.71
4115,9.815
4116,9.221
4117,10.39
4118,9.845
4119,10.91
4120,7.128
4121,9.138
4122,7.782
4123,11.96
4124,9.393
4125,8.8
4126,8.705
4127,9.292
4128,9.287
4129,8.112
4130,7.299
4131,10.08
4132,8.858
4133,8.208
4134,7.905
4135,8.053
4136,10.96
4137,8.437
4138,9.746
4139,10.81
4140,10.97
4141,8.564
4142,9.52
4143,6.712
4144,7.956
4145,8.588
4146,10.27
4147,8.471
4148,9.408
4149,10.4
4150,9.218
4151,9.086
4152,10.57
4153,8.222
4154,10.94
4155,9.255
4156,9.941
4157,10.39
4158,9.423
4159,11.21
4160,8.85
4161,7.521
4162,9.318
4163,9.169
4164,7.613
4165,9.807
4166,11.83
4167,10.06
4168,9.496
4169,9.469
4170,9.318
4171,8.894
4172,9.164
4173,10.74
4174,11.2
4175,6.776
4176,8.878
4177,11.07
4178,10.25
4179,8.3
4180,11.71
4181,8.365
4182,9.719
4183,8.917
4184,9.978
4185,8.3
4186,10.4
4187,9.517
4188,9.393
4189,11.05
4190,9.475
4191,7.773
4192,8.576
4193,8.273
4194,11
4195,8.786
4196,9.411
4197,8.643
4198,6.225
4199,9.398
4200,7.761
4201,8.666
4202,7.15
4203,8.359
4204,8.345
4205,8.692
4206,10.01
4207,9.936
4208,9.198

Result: 4.12 angstrom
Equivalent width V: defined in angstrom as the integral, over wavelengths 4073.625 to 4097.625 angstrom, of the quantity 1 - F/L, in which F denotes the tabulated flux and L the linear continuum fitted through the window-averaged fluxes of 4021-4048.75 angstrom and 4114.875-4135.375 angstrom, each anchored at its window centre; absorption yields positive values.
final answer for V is 2.4 angstrom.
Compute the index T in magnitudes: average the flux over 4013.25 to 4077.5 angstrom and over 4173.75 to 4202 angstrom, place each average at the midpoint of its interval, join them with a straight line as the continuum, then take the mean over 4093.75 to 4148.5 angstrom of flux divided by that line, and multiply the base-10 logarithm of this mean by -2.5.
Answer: 0.102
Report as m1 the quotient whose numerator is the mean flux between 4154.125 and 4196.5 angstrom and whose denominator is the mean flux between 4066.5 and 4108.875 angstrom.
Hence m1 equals 1.2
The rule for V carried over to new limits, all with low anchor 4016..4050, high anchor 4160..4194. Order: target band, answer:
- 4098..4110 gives 3.9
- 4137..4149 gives 0.3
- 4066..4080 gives 1.8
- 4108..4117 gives 0.8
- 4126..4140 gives 0.6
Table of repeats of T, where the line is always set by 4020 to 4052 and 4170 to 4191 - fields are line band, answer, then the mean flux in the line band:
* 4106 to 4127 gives 0.09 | 8.79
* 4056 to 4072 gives 0.04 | 9.1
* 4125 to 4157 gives 0.04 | 9.17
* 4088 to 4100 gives 0.21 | 7.83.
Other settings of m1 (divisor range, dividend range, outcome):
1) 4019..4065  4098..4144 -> 0.90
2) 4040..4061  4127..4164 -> 1.02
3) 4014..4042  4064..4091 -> 0.91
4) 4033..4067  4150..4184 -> 1.04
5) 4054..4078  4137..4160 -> 1.08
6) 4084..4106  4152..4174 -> 1.26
